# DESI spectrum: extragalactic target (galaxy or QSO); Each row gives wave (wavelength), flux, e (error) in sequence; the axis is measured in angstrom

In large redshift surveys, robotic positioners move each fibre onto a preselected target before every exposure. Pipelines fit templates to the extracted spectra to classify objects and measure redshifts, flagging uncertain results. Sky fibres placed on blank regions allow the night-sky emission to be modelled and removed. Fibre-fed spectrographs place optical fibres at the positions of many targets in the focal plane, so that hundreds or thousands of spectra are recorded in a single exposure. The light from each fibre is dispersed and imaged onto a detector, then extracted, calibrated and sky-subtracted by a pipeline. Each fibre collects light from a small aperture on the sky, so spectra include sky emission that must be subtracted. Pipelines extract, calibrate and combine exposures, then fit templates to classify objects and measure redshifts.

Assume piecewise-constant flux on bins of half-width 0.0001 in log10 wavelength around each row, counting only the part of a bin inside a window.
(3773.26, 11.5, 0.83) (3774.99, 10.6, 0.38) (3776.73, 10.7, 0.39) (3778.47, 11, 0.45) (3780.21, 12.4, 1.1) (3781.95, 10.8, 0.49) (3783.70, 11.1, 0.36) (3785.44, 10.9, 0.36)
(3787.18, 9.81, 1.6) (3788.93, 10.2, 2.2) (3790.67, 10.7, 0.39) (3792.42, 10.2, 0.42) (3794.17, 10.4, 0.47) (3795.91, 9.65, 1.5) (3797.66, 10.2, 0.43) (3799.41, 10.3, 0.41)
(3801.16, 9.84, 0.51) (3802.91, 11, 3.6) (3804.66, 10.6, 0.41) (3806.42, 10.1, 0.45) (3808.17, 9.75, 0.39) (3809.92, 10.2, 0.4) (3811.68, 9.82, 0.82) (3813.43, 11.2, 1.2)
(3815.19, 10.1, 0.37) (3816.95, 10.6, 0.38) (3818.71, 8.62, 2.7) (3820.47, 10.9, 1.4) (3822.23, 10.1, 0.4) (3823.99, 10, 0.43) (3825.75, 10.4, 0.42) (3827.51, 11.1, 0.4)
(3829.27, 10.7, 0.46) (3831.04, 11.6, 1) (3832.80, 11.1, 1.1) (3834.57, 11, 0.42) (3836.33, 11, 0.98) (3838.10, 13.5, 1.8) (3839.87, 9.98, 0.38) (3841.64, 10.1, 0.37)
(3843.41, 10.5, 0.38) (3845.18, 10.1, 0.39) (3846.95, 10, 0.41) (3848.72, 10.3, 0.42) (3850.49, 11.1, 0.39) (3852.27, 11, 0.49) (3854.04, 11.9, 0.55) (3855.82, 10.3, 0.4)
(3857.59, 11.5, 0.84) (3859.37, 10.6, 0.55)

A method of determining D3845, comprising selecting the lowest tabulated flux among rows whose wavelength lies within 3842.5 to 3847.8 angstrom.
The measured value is 10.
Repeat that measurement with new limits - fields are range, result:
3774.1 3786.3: 10.6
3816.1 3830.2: 8.62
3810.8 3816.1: 9.82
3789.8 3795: 10.2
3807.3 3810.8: 9.75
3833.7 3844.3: 9.98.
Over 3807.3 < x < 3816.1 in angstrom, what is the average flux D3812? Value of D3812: 10.2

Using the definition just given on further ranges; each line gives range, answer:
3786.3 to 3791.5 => 10.2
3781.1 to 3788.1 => 10.6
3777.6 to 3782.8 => 11.4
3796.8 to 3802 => 10.1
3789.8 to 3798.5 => 10.2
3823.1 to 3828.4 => 10.5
